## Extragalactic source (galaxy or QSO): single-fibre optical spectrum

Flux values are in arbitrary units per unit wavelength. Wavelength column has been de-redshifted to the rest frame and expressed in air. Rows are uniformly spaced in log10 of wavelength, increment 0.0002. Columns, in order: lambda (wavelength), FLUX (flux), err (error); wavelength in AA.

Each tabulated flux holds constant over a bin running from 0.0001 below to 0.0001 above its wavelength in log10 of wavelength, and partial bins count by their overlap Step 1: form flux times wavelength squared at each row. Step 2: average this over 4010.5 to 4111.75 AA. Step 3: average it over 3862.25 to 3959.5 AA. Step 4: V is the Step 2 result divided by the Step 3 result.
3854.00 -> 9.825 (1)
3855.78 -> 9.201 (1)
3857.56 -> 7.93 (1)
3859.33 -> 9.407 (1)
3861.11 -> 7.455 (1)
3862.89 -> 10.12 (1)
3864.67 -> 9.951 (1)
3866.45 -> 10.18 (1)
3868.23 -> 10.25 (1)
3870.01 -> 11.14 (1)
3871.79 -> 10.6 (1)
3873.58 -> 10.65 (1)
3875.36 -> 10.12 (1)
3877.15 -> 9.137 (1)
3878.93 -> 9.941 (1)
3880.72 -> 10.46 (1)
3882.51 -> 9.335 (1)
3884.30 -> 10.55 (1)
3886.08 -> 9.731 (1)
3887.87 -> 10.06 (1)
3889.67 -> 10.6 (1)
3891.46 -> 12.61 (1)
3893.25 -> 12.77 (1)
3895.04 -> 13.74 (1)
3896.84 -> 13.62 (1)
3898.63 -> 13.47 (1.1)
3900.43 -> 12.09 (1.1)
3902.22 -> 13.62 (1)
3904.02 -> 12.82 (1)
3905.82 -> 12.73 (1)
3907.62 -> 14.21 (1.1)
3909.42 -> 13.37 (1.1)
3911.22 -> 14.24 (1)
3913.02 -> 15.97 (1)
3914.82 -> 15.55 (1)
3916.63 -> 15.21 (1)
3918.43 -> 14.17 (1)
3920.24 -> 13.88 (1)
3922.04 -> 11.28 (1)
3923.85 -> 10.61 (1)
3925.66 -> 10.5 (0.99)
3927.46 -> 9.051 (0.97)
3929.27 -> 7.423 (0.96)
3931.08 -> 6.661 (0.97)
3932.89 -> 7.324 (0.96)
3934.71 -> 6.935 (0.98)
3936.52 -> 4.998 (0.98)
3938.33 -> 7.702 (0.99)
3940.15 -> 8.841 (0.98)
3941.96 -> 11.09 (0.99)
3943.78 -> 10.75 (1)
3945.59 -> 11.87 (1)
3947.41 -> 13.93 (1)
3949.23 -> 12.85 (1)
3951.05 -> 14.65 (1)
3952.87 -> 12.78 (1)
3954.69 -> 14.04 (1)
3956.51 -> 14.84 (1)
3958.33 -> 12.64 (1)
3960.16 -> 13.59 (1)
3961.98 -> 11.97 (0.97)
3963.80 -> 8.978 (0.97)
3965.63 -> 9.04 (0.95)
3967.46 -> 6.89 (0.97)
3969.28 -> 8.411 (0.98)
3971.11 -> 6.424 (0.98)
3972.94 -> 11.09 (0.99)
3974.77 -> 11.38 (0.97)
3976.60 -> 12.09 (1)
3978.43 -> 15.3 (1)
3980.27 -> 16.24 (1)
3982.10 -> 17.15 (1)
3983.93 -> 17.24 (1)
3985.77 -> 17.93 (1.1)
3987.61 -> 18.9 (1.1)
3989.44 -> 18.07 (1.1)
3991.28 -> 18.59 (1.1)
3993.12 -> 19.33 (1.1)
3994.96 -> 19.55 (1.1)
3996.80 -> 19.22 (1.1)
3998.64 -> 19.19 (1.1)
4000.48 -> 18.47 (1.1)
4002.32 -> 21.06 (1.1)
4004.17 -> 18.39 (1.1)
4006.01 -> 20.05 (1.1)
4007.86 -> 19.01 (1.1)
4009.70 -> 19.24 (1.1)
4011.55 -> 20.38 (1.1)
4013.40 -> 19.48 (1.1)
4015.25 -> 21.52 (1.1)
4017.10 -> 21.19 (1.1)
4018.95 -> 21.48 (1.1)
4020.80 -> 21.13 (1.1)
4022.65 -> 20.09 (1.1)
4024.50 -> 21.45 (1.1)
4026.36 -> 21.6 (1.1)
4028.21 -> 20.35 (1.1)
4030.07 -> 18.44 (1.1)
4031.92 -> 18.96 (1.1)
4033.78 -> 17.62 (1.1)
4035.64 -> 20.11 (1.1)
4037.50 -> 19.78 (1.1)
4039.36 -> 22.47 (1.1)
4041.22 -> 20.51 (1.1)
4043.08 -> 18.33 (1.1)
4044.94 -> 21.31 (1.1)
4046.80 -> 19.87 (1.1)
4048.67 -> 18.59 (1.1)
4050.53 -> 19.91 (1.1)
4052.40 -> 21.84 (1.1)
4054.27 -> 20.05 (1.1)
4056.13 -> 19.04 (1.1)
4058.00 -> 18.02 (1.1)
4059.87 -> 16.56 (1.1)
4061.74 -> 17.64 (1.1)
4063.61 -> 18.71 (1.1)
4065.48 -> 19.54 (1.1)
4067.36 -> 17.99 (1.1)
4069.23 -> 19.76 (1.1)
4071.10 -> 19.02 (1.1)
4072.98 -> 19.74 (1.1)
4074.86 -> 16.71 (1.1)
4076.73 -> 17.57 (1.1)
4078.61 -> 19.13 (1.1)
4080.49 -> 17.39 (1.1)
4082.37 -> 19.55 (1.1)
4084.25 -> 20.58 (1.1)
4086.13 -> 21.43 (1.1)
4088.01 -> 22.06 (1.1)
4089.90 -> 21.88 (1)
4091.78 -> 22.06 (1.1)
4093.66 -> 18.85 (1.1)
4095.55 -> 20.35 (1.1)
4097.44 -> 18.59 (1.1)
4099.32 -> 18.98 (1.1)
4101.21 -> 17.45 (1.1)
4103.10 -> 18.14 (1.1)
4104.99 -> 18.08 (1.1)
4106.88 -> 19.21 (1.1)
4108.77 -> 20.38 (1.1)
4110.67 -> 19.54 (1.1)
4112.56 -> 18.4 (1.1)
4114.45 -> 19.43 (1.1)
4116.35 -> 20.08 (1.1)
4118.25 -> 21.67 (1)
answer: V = 1.85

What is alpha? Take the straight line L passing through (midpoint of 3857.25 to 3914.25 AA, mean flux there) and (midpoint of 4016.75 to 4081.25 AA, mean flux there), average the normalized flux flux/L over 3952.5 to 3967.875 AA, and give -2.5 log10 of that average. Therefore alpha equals 0.27 mag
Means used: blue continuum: 11.4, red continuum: 19.5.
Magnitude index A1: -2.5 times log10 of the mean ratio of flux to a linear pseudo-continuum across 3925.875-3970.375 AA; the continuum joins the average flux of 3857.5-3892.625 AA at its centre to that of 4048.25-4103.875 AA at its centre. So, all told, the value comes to 0.29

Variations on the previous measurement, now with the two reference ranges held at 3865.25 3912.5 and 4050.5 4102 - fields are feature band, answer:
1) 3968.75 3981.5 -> 0.28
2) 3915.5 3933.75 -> 0.22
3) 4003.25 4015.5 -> -0.18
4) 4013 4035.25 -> -0.18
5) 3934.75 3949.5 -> 0.36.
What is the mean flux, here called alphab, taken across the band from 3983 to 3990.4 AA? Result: 18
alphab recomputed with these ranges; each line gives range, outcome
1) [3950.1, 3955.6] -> 13.8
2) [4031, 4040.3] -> 19.8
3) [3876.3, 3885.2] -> 9.9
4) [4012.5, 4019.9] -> 20.9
